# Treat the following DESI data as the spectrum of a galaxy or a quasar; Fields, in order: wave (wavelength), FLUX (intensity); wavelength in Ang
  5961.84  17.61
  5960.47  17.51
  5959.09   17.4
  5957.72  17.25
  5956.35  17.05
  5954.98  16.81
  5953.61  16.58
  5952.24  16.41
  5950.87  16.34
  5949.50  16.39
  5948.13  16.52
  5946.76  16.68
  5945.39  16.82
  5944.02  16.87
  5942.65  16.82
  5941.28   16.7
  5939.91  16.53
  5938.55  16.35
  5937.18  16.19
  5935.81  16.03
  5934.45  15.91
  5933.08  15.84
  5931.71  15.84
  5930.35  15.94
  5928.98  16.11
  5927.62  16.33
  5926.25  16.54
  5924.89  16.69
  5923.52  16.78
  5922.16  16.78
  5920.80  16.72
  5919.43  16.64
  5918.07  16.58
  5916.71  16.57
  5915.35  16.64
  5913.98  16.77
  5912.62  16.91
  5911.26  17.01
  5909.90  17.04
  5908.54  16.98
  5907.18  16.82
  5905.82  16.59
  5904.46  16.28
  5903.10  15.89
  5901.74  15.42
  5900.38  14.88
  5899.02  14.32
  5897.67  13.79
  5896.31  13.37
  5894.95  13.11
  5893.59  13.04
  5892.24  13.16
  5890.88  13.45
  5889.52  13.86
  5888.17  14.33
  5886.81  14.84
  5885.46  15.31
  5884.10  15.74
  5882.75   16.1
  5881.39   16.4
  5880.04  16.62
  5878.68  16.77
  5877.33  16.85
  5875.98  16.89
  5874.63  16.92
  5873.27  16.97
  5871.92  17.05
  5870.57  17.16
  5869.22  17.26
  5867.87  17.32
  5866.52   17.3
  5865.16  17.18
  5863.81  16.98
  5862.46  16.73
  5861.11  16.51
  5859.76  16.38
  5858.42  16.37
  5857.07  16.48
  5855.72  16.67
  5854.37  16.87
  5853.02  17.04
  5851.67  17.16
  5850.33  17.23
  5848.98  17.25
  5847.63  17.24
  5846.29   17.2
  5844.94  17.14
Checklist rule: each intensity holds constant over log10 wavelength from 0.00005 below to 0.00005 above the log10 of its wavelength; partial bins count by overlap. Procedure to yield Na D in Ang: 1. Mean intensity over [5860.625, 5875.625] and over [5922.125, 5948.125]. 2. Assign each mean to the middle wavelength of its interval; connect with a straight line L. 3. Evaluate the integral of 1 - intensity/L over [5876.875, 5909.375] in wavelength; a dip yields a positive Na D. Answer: 3.2 Ang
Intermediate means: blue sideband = 17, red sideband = 16.4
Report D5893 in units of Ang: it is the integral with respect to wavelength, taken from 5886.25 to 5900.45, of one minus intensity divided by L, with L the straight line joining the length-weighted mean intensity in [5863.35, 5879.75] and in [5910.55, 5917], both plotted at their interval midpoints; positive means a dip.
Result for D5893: 2.6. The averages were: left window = 17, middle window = 13.8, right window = 16.8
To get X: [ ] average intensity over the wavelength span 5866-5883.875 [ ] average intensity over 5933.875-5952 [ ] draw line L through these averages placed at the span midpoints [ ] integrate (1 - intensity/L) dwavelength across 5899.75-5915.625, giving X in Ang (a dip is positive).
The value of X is 0.2 Ang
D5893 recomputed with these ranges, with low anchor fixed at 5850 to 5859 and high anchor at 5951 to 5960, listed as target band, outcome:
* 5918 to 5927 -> 0.1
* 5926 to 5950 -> 0.8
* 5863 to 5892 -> 1.1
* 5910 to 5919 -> 0.1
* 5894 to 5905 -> 1.5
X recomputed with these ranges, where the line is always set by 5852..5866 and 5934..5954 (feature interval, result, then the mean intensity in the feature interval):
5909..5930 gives -0.1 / 16.7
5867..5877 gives -0.2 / 17.1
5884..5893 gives 1.3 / 14.3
